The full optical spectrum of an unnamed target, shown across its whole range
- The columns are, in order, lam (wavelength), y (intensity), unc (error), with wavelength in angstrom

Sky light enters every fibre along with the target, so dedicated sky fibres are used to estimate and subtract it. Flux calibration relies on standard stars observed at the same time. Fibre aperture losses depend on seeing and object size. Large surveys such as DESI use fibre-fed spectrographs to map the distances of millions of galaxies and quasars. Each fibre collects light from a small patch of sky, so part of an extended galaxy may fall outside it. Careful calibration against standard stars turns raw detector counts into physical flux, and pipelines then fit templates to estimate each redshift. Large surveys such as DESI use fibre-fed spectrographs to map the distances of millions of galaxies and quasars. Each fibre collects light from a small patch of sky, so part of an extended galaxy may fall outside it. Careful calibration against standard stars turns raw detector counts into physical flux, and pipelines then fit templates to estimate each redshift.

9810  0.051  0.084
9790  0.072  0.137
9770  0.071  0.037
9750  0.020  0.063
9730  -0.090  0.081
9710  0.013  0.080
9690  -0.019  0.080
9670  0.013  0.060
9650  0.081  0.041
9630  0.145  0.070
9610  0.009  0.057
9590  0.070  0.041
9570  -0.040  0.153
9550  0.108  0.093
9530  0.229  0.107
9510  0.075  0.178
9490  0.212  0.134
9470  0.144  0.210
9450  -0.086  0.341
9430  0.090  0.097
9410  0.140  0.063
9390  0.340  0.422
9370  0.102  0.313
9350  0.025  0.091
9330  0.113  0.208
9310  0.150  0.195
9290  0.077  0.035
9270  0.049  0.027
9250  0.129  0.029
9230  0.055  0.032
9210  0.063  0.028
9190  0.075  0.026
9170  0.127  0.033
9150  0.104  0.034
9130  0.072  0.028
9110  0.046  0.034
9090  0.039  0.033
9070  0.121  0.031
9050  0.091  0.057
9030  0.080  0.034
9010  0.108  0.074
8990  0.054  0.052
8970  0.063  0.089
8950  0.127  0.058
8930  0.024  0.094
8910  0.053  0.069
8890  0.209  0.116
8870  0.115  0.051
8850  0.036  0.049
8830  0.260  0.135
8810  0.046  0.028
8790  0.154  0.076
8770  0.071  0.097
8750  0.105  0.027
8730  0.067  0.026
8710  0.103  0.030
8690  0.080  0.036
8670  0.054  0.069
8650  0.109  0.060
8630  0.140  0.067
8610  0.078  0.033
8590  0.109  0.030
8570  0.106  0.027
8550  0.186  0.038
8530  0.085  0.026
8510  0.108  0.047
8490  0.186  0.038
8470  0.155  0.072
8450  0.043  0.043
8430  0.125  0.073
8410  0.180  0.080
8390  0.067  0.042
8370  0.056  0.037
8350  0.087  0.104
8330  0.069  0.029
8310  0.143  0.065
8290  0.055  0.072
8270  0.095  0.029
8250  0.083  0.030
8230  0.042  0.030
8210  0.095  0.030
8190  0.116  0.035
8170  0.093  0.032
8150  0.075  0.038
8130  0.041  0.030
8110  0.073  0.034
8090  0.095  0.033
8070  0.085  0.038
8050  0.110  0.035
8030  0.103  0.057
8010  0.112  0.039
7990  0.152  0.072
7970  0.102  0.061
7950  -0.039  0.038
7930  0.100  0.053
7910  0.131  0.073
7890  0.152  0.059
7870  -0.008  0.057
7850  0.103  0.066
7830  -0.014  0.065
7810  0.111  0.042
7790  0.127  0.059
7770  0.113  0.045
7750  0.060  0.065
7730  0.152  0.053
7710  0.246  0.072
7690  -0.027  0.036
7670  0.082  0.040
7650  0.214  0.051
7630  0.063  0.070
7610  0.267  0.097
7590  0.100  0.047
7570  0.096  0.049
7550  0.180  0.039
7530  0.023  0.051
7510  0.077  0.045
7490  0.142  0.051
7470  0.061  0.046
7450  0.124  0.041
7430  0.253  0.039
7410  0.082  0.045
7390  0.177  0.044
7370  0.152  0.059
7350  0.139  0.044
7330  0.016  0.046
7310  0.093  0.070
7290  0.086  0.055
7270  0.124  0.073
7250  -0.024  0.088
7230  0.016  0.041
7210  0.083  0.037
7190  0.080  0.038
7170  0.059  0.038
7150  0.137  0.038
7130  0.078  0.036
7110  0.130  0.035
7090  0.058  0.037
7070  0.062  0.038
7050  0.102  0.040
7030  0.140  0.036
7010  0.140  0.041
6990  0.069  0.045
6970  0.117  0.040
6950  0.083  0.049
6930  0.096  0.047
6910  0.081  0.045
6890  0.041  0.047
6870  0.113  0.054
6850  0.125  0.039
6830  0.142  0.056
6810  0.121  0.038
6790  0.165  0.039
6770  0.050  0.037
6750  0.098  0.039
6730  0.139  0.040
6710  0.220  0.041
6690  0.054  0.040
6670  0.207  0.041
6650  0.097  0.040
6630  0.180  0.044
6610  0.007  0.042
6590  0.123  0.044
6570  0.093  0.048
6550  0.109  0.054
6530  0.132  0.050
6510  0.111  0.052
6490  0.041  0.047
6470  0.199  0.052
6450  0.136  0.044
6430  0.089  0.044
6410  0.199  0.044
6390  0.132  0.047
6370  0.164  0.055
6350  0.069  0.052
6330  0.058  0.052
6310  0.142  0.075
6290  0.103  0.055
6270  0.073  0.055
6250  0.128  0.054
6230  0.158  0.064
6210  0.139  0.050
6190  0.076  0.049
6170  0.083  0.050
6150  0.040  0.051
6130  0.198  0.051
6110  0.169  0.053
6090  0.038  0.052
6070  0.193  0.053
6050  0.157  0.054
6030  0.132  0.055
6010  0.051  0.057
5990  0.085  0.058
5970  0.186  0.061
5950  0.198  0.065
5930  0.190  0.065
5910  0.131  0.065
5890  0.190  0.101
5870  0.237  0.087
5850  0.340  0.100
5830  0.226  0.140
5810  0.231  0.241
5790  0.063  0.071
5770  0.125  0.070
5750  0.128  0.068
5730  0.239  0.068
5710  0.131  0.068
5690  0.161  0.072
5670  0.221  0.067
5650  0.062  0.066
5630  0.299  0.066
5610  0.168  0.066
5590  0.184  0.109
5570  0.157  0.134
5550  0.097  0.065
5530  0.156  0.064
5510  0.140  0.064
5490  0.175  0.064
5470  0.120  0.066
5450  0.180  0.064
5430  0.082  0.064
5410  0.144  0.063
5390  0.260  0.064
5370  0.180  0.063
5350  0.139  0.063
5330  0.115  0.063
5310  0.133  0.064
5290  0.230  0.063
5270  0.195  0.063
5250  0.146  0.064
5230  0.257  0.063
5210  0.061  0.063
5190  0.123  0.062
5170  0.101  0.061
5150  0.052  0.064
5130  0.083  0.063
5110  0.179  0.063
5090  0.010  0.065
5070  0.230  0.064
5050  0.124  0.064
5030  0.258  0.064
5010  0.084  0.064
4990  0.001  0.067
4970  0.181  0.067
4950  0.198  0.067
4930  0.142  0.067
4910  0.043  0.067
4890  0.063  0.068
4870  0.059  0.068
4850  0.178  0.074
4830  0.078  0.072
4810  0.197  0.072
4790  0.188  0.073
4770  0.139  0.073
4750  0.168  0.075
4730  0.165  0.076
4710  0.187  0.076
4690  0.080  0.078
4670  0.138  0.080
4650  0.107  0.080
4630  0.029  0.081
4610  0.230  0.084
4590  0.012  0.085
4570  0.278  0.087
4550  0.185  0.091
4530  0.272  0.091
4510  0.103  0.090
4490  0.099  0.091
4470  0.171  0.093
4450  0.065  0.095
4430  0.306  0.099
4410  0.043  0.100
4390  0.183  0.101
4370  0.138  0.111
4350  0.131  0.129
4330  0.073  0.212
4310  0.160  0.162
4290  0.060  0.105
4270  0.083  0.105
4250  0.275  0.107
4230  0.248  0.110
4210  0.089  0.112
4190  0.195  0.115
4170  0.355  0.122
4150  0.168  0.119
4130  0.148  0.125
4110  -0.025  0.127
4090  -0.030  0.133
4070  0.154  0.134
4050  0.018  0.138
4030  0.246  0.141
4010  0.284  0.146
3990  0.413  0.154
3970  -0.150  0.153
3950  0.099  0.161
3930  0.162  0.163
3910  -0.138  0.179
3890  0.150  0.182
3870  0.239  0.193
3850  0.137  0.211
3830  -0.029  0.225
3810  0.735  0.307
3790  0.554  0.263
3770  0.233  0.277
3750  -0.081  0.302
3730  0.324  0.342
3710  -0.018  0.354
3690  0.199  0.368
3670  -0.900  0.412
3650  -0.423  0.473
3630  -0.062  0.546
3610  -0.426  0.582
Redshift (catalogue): 0.13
